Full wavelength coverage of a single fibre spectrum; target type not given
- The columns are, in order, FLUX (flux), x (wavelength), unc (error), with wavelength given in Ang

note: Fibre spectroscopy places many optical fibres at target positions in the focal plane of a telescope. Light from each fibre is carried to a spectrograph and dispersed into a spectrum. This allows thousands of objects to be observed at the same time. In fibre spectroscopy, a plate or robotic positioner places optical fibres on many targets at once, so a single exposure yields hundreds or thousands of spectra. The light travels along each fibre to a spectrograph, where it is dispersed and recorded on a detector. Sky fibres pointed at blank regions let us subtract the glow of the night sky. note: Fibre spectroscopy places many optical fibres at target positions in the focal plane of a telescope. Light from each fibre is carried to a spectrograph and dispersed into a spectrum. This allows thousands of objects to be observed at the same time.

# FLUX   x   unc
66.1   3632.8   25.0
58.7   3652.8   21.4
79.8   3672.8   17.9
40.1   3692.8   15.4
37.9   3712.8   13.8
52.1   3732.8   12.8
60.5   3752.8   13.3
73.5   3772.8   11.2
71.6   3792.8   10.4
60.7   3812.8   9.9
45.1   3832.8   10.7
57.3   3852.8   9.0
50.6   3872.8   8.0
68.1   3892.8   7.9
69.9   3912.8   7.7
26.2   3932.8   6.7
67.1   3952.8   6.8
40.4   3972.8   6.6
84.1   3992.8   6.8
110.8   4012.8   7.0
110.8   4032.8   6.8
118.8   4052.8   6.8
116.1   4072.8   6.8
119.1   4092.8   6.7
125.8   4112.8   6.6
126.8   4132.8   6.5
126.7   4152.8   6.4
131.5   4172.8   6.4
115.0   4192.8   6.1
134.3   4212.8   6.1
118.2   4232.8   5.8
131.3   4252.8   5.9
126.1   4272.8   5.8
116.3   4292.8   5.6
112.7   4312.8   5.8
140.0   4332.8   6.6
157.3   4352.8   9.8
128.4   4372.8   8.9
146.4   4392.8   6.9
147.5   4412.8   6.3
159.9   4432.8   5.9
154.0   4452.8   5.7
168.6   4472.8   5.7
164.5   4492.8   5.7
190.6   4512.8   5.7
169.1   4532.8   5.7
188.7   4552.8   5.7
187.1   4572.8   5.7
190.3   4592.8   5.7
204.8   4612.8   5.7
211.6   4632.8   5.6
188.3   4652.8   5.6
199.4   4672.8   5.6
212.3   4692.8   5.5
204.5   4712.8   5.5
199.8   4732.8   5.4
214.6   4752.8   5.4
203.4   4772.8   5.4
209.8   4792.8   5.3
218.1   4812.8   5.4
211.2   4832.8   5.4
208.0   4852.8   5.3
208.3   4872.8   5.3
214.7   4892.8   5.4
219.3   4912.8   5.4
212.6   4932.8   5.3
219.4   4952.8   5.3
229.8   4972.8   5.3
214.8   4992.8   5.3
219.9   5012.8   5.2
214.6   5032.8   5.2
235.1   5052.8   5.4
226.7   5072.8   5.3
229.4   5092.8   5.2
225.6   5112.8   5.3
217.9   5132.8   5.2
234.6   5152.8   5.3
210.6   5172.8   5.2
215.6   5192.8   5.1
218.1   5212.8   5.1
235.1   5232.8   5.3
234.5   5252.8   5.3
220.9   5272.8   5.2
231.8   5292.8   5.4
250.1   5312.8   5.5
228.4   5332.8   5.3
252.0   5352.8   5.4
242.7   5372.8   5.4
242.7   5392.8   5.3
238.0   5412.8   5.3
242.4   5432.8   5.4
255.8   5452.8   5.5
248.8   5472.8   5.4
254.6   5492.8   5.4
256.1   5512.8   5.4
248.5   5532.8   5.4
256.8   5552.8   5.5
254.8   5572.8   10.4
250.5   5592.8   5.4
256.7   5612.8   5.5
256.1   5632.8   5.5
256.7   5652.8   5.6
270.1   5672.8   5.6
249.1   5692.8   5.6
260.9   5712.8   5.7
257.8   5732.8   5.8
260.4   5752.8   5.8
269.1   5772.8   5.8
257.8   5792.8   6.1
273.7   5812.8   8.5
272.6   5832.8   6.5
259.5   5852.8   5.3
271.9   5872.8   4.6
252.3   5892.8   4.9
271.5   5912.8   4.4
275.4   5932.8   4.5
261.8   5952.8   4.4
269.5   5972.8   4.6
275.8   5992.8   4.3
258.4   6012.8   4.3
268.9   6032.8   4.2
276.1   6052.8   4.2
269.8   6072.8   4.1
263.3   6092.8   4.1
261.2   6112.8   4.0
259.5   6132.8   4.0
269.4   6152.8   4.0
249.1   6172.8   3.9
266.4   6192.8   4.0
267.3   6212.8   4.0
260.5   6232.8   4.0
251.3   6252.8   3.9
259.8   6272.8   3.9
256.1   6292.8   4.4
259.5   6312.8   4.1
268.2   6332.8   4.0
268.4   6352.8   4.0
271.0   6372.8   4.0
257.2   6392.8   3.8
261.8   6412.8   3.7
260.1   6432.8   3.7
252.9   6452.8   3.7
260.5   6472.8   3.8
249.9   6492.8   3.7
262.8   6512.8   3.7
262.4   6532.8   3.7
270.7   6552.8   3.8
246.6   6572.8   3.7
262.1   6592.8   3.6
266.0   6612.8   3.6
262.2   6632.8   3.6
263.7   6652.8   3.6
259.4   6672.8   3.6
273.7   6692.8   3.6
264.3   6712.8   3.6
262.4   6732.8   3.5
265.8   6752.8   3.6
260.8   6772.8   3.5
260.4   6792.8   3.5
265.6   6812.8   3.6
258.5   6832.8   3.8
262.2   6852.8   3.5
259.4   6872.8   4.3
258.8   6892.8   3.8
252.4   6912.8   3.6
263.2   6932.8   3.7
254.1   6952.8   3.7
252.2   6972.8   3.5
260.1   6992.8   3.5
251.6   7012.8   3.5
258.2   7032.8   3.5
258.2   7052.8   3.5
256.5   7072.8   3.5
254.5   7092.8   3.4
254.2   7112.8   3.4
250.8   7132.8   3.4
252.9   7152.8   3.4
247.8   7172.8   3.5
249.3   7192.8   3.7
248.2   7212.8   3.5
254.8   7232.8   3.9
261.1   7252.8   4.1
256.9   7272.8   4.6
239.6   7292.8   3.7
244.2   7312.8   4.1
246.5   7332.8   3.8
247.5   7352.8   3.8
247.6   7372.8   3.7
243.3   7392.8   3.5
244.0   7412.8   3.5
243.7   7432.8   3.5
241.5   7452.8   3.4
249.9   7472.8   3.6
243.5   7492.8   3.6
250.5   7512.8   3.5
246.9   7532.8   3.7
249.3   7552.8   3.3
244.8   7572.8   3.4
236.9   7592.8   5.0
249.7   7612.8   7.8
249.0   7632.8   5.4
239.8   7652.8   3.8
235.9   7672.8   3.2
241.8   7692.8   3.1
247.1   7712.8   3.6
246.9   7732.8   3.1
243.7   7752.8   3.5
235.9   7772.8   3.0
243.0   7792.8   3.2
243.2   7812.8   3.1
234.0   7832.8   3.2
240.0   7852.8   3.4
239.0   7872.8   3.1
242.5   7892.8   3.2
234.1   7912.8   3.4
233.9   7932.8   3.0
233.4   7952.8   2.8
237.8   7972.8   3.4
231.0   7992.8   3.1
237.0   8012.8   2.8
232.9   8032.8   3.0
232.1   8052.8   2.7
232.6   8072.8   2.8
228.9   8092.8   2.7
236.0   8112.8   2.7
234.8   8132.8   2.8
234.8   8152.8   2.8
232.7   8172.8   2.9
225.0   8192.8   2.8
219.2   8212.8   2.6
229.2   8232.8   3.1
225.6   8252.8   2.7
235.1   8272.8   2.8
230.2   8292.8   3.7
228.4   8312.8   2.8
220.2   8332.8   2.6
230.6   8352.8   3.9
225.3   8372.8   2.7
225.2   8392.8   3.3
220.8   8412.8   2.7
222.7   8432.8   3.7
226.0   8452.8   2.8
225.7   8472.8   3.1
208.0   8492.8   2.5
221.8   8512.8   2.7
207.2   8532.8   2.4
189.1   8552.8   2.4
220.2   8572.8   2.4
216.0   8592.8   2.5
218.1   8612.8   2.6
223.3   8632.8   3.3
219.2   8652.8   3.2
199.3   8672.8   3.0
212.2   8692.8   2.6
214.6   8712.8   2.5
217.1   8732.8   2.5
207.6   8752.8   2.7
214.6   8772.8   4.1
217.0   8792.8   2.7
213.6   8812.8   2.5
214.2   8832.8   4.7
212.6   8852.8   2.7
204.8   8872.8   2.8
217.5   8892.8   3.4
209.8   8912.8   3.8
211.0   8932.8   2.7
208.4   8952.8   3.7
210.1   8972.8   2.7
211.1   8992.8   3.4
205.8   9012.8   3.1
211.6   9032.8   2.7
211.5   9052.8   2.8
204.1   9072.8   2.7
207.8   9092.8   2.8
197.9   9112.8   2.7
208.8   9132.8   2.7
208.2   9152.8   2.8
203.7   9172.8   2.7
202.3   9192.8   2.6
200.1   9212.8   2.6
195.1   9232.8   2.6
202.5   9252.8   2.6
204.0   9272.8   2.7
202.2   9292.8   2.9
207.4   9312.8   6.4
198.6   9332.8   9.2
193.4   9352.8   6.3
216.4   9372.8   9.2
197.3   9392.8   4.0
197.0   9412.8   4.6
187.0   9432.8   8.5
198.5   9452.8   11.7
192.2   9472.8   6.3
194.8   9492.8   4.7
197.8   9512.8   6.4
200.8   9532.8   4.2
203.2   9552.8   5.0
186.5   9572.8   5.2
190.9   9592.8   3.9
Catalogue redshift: 0.00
